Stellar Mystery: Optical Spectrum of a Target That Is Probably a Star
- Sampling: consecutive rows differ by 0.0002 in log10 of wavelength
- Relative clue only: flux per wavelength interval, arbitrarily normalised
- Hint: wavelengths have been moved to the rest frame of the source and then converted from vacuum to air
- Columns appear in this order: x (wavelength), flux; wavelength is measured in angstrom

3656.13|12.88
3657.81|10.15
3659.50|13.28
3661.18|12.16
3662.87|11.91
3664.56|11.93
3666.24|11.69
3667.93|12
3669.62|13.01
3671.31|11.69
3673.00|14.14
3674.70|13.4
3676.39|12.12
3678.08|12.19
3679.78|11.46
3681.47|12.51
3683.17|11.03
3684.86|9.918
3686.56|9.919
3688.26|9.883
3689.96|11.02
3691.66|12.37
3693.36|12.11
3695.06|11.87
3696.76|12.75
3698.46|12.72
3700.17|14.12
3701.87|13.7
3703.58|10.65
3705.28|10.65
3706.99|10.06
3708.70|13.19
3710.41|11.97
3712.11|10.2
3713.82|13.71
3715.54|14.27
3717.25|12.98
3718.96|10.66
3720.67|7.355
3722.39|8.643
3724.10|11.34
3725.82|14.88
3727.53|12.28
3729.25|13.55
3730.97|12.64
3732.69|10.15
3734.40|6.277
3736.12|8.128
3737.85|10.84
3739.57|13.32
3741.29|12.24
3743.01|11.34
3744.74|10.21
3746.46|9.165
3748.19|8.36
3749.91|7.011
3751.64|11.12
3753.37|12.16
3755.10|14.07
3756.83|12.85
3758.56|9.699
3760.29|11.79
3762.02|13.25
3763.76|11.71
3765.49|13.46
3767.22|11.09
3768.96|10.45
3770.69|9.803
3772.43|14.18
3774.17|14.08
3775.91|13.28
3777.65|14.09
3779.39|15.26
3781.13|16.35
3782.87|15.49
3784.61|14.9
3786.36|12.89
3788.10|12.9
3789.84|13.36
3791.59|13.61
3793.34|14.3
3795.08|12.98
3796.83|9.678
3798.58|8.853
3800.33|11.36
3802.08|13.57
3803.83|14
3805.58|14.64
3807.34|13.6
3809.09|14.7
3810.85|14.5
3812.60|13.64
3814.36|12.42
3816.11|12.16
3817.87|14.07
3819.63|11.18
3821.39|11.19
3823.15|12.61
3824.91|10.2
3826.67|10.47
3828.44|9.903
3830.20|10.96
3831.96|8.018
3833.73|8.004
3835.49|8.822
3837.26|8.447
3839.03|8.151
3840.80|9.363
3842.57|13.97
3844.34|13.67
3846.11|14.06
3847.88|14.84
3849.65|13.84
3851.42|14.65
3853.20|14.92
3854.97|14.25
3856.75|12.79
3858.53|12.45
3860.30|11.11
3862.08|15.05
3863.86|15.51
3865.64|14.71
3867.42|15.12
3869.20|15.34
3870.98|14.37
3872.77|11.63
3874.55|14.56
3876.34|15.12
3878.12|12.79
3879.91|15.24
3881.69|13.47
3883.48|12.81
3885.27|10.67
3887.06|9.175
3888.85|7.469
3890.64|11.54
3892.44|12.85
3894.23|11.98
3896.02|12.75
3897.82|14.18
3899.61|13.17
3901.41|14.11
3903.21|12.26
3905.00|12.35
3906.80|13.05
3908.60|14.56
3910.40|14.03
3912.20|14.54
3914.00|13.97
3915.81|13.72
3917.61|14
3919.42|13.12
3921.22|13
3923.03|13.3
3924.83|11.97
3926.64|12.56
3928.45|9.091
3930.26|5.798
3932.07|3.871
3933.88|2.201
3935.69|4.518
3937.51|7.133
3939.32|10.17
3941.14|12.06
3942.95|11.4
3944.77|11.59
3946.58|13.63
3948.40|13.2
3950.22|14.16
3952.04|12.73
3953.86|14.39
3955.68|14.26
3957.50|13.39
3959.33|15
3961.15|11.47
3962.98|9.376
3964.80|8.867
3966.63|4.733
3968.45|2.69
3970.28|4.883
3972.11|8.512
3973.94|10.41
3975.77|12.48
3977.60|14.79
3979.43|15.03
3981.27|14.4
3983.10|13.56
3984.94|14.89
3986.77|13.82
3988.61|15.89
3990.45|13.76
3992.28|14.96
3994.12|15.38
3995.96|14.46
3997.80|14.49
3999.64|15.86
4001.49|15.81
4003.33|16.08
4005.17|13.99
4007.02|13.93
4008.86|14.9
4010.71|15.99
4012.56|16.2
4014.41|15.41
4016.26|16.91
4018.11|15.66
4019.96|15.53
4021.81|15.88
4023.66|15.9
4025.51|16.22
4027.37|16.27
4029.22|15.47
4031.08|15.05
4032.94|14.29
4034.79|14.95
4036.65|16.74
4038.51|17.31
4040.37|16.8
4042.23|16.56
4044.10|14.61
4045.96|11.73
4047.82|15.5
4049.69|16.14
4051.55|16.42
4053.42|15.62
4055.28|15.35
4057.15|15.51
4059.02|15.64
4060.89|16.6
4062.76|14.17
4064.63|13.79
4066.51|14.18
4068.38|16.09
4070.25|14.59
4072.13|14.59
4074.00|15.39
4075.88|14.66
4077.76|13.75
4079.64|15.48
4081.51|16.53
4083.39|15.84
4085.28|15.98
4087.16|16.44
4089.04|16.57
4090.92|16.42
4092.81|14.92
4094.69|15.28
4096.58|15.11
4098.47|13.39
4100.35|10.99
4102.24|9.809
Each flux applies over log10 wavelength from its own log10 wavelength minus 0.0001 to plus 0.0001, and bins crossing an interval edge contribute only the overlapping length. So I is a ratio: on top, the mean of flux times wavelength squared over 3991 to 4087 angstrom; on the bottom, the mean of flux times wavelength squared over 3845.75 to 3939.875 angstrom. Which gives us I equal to 1.34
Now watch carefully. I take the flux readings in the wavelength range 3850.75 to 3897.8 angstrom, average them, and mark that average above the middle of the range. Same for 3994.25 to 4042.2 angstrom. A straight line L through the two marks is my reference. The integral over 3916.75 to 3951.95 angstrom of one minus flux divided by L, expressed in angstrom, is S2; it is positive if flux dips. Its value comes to 9.4 angstrom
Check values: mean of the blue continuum 13.2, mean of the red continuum 15.6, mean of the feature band 10.4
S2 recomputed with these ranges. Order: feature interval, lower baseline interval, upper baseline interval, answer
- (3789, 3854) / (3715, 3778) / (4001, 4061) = 1.9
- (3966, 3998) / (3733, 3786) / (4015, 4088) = 5.4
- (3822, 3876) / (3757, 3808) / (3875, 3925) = 2.1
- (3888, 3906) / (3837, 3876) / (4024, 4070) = 2.0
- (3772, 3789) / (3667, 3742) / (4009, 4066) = -2.4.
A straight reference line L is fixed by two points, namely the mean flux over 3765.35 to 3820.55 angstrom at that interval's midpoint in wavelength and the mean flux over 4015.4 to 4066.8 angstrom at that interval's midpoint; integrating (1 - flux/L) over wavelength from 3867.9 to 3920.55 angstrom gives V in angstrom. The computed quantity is 3.9 angstrom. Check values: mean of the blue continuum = 13.1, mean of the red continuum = 15.5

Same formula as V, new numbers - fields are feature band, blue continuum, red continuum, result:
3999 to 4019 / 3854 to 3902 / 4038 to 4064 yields -0.8 angstrom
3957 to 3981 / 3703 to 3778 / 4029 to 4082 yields 6.8 angstrom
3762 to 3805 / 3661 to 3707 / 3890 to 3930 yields -2.3 angstrom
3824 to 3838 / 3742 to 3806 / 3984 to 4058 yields 3.9 angstrom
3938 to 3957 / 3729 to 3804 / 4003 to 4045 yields 2.5 angstrom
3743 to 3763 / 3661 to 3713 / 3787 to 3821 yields 2.5 angstrom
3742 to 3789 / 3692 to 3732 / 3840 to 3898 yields 0.6 angstrom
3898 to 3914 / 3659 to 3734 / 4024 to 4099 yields 0.4 angstrom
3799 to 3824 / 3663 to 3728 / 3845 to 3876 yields 0.7 angstrom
